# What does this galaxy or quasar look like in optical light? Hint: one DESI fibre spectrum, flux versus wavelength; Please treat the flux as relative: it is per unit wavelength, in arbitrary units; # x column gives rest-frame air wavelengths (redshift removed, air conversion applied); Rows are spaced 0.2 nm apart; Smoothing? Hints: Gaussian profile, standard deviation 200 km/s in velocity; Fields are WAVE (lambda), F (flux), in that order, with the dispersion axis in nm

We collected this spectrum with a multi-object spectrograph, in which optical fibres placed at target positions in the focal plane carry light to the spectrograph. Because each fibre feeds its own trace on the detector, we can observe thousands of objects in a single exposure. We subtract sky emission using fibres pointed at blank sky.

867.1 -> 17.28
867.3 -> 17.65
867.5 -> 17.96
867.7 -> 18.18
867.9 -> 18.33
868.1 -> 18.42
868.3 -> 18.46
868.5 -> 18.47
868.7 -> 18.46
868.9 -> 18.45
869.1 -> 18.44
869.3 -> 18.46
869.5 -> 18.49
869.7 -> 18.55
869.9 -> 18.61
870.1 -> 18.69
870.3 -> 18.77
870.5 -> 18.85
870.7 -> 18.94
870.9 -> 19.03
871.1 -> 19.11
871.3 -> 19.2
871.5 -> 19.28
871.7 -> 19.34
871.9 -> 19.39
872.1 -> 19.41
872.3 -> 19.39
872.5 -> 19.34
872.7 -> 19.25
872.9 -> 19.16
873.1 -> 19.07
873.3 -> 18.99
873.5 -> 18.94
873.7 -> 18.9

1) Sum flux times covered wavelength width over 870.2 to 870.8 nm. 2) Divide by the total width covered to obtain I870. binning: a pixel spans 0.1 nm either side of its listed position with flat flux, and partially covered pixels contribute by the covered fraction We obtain 18.9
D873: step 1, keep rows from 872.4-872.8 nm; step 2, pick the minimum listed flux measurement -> 19.25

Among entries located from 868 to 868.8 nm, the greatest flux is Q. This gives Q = 18.47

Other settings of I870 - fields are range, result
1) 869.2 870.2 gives 18.6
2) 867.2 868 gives 18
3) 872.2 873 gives 19.3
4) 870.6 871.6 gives 19.1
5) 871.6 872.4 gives 19.4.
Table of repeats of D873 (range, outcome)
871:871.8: 19.11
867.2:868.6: 17.65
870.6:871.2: 18.94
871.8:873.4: 18.99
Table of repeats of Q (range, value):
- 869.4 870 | 18.61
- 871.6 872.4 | 19.41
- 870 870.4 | 18.77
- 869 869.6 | 18.49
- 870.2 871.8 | 19.34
